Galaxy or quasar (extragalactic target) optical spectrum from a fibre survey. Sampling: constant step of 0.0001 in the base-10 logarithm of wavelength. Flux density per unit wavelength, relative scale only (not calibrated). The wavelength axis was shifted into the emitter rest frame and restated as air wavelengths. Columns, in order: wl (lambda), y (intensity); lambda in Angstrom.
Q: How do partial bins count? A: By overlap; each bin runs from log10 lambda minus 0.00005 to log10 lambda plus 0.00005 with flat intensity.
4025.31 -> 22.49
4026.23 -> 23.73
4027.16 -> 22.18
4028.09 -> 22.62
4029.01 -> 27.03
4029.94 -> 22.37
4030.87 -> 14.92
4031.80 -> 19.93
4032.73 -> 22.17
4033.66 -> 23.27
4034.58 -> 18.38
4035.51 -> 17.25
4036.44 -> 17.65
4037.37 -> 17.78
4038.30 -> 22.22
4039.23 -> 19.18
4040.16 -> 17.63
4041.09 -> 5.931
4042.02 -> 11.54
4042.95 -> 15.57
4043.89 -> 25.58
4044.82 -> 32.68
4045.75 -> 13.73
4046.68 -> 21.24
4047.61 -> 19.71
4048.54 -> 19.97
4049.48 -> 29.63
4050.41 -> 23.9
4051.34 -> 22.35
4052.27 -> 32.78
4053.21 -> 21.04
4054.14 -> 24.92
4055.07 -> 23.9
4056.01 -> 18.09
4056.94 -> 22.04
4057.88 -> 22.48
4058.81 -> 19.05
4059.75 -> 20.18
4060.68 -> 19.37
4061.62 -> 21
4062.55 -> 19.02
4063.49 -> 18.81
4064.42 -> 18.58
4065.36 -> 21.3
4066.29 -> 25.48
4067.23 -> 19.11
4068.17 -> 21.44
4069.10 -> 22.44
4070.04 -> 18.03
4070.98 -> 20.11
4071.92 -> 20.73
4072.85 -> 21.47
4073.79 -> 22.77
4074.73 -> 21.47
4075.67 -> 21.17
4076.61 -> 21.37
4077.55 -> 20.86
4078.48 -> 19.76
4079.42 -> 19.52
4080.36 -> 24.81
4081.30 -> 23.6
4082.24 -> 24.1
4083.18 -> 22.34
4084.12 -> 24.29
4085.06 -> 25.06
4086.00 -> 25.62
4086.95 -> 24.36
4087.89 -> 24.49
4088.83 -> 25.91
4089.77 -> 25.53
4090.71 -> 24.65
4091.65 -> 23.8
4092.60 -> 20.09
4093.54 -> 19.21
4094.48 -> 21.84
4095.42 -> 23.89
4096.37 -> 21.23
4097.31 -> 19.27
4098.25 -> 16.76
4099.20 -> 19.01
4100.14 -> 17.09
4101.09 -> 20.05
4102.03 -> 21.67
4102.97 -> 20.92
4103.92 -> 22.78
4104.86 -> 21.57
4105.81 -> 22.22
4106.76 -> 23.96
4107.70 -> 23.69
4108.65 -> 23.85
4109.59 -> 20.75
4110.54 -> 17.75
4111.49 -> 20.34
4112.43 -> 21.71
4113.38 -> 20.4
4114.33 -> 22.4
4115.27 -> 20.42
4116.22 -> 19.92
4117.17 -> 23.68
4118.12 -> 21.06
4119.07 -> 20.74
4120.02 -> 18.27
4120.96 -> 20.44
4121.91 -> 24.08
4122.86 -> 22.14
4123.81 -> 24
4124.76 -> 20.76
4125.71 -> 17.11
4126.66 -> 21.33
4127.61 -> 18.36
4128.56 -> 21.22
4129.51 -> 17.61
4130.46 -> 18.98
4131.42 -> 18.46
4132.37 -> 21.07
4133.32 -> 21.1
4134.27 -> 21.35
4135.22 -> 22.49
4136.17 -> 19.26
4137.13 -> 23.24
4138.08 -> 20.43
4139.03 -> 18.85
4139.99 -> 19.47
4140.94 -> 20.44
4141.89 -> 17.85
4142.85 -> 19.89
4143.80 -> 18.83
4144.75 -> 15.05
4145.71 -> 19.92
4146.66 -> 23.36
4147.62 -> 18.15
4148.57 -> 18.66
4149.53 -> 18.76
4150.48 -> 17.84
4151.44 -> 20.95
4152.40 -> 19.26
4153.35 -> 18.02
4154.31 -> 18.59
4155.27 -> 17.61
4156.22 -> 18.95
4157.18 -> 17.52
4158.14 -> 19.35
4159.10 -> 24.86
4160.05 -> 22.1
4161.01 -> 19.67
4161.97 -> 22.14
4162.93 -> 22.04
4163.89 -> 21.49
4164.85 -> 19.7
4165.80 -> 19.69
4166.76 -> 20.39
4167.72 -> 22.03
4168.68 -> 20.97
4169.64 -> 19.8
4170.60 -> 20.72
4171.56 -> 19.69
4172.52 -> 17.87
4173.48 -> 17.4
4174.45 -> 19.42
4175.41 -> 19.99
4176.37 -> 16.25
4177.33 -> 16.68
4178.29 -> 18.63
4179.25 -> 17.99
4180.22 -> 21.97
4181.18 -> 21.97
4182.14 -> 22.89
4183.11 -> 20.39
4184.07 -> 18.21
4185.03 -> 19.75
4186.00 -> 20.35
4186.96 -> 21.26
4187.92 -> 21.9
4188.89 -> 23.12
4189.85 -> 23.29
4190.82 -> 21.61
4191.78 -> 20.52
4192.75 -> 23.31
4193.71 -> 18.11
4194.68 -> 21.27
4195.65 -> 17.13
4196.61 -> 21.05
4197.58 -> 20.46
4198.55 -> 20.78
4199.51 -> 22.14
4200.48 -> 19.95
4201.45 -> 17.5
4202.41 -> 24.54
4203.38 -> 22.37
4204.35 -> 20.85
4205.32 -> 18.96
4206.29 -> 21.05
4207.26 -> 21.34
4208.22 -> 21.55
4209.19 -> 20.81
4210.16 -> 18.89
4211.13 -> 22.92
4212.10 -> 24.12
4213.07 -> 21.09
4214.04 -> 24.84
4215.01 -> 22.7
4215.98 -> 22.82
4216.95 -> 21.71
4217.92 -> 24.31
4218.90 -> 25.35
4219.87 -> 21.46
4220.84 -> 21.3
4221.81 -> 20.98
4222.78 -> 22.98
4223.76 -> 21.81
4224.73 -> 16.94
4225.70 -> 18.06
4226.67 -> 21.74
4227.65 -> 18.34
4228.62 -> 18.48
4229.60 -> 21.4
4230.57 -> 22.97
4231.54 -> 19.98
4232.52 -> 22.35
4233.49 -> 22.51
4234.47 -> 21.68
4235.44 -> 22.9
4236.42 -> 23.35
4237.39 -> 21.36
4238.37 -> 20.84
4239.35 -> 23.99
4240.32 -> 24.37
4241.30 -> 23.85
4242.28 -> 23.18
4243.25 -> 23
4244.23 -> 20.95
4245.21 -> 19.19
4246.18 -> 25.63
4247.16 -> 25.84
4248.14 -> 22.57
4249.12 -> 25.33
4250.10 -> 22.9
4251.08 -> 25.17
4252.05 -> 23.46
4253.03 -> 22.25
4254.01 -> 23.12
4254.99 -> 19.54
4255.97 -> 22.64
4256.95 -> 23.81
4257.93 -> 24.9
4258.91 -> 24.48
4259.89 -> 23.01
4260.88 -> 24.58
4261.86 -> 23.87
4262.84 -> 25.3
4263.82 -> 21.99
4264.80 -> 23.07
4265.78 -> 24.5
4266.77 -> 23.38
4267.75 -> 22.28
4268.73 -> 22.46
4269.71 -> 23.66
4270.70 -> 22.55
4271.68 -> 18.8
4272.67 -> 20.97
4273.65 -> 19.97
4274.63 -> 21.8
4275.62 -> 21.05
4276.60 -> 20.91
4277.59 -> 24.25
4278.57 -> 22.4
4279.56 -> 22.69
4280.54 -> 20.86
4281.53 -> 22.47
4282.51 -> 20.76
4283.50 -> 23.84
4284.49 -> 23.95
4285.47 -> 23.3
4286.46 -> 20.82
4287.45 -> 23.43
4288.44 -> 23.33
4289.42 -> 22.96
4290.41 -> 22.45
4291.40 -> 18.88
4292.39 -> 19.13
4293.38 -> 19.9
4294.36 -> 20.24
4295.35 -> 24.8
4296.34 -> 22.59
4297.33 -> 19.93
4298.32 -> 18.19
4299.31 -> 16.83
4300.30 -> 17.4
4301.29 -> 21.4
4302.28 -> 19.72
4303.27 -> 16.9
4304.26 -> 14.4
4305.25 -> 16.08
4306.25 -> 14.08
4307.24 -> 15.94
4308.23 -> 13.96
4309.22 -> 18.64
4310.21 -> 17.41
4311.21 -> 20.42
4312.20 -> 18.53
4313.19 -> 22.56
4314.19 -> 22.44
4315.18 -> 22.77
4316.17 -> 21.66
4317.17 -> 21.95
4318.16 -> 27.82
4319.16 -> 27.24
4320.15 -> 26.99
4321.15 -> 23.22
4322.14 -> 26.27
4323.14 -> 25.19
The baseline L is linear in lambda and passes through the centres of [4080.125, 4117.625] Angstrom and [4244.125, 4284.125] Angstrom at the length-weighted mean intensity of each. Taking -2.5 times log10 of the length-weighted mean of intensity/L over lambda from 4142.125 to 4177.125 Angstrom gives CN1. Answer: 0.14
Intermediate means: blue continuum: 22.1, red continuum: 22.8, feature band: 19.6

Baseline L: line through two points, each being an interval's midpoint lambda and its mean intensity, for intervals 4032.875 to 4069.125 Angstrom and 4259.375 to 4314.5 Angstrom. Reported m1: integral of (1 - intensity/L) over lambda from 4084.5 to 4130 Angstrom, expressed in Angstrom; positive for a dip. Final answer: -1.74 Angstrom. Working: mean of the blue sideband 20.7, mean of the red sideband 20.9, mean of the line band 21.5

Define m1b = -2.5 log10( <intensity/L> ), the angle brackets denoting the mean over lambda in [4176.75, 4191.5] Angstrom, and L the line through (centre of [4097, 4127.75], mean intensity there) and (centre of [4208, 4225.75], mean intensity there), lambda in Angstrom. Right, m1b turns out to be 0.049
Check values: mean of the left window 20.9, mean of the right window 21.9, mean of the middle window 20.6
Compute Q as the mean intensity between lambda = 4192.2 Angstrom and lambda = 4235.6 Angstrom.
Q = 21.3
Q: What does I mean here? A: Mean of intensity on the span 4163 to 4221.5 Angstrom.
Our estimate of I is 20.9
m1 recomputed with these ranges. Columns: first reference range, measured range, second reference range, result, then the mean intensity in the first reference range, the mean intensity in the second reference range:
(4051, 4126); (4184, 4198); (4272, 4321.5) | 0.30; 21.7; 20.9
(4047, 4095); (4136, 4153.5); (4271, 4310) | 1.75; 22.2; 20.2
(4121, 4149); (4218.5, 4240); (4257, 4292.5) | 0.33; 20.1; 22.5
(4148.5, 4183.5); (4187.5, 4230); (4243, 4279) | -0.21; 19.8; 22.9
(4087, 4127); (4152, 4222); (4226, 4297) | 4.00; 21.5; 22.4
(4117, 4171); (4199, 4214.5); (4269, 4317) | -0.87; 20.2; 20.5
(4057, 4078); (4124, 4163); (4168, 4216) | 1.71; 20.8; 20.7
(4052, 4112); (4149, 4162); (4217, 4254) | 1.41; 21.8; 22.2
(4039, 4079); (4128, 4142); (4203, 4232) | 0.64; 20.9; 21.4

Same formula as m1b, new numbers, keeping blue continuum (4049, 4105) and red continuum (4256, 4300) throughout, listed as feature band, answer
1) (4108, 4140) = 0.07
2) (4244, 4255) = -0.05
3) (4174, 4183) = 0.13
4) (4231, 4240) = 0.00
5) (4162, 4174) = 0.09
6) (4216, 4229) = 0.05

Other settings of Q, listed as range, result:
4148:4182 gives 19.7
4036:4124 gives 21.4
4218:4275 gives 22.4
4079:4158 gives 20.9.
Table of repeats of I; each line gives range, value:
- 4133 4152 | 19.8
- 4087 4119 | 21.6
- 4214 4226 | 21.9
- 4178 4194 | 21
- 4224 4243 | 21.5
